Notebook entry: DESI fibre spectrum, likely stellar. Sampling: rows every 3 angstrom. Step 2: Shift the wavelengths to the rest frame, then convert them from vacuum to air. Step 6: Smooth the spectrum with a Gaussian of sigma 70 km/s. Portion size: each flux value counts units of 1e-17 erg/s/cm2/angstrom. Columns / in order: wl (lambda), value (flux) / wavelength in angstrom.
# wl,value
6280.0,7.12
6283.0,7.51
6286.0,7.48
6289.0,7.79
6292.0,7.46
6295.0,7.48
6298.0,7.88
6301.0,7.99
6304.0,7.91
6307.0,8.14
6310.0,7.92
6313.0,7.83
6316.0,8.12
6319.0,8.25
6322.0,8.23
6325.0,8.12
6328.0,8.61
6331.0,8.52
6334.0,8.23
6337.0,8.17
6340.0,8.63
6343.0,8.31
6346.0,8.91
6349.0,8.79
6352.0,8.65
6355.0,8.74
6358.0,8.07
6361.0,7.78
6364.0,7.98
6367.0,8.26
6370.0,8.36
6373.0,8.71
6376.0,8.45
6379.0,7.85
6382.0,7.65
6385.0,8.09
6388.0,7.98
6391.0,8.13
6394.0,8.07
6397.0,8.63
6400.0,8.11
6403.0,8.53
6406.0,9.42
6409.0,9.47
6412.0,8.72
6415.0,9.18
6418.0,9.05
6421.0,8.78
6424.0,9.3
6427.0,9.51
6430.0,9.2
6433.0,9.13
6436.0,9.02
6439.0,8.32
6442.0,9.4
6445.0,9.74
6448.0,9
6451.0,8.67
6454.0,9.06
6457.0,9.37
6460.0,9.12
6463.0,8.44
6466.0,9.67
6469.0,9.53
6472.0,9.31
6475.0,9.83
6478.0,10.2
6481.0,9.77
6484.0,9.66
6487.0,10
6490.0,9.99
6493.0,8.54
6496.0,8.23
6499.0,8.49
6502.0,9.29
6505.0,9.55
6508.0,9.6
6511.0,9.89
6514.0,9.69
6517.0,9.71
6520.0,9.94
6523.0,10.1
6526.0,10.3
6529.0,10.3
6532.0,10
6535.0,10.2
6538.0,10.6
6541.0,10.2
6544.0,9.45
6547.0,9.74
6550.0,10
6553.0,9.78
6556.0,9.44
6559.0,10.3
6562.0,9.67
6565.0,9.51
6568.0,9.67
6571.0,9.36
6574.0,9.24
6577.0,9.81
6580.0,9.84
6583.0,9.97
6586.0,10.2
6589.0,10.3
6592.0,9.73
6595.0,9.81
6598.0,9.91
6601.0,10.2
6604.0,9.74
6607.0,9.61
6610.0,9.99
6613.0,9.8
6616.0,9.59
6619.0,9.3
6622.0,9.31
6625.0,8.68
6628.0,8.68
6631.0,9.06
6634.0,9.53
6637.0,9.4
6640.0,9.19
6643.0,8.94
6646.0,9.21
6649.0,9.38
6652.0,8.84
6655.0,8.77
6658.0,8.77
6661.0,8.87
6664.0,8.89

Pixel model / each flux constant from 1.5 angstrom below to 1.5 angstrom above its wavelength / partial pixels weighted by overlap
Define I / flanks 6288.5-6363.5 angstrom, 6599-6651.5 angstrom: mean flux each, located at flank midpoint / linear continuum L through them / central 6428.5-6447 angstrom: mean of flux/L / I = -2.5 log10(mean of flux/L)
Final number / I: -0.06 mag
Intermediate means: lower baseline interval 8.18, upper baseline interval 9.38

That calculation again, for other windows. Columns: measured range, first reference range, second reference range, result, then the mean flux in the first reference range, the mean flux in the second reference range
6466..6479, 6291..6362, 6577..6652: -0.09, 8.21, 9.55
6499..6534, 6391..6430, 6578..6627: -0.05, 8.88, 9.74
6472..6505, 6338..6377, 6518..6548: 0.03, 8.43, 10.1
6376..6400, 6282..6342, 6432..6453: 0.07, 8.02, 9.04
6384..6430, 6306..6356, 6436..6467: 0.01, 8.36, 9.07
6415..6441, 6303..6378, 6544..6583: -0.02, 8.31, 9.7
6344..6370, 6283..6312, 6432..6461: -0.01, 7.77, 9.08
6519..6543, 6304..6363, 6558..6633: -0.10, 8.3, 9.65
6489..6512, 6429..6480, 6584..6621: 0.03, 9.24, 9.84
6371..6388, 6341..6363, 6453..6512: 0.07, 8.46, 9.38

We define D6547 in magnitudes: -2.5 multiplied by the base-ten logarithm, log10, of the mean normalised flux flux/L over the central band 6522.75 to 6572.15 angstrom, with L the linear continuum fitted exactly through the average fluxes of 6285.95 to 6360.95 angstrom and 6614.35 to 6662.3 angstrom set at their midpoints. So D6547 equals -0.13 mag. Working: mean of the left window 8.18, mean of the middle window 9.92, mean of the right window 9.1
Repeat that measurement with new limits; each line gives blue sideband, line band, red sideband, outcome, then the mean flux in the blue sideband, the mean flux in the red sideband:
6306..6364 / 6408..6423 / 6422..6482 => -0.008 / 8.31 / 9.27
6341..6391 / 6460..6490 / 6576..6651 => -0.088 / 8.29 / 9.56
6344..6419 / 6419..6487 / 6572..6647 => -0.058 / 8.46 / 9.56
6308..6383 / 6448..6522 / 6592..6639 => -0.056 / 8.29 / 9.51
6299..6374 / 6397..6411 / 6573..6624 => -0.022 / 8.28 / 9.78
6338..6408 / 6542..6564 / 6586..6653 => -0.068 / 8.36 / 9.48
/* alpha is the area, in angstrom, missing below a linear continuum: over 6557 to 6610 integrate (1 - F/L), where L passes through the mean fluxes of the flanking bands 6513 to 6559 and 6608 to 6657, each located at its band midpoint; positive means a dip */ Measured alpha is -1.2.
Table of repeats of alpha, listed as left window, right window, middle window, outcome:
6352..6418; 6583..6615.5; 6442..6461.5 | -0.7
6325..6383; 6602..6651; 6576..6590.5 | -1.3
